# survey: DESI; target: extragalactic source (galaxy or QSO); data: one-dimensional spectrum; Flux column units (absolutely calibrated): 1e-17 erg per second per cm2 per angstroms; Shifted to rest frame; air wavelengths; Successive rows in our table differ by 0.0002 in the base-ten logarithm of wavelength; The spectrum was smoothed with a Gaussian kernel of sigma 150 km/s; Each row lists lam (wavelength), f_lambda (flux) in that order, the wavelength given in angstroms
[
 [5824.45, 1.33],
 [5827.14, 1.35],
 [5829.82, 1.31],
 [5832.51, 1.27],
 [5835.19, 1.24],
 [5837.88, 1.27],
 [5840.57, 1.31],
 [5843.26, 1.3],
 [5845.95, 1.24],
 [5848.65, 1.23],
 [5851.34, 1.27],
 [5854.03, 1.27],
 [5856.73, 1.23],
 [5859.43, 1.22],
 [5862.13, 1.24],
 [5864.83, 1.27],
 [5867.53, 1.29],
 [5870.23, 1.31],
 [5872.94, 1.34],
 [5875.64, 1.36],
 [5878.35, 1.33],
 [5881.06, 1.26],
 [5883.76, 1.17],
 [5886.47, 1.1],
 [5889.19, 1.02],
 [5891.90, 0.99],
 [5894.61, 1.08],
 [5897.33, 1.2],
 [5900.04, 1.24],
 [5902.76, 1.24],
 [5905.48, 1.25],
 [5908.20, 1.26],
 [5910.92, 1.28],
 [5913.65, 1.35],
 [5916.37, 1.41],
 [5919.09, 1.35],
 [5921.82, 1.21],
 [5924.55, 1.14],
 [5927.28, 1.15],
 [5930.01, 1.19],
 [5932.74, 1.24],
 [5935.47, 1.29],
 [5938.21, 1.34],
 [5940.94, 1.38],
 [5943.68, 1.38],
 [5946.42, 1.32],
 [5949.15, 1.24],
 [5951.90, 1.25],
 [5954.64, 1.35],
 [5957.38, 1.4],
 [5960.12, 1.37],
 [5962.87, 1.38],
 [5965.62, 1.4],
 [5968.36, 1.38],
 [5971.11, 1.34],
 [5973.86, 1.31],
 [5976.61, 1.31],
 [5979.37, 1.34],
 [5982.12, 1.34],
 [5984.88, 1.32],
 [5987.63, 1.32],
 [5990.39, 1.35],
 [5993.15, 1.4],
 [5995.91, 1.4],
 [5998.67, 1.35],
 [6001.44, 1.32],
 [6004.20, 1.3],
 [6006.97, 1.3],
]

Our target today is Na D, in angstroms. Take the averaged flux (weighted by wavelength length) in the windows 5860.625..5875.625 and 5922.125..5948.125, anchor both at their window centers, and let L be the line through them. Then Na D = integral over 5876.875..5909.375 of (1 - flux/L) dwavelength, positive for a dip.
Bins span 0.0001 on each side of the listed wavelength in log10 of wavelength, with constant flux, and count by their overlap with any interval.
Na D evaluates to 2.7 angstroms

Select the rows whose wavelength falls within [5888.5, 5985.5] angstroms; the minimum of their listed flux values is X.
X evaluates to 0.99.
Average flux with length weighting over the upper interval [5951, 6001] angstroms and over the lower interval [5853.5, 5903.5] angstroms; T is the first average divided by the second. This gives 1.1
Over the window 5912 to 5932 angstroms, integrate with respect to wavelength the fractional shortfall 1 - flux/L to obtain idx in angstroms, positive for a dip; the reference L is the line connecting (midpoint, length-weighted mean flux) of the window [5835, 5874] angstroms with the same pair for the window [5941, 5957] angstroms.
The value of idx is 0.73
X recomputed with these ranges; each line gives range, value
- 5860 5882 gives 1.24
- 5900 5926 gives 1.14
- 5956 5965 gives 1.37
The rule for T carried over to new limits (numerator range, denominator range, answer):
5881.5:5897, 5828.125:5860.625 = 0.86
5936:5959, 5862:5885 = 1.03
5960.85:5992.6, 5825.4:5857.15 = 1.06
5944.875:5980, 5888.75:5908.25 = 1.15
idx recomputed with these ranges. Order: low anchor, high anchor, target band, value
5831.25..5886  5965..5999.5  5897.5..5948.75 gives 1.4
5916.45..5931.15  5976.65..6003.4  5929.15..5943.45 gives -0.6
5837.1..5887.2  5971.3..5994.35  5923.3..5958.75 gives 0.8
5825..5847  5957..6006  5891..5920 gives 1.6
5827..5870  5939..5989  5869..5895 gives 1.8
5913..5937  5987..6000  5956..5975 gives -0.7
